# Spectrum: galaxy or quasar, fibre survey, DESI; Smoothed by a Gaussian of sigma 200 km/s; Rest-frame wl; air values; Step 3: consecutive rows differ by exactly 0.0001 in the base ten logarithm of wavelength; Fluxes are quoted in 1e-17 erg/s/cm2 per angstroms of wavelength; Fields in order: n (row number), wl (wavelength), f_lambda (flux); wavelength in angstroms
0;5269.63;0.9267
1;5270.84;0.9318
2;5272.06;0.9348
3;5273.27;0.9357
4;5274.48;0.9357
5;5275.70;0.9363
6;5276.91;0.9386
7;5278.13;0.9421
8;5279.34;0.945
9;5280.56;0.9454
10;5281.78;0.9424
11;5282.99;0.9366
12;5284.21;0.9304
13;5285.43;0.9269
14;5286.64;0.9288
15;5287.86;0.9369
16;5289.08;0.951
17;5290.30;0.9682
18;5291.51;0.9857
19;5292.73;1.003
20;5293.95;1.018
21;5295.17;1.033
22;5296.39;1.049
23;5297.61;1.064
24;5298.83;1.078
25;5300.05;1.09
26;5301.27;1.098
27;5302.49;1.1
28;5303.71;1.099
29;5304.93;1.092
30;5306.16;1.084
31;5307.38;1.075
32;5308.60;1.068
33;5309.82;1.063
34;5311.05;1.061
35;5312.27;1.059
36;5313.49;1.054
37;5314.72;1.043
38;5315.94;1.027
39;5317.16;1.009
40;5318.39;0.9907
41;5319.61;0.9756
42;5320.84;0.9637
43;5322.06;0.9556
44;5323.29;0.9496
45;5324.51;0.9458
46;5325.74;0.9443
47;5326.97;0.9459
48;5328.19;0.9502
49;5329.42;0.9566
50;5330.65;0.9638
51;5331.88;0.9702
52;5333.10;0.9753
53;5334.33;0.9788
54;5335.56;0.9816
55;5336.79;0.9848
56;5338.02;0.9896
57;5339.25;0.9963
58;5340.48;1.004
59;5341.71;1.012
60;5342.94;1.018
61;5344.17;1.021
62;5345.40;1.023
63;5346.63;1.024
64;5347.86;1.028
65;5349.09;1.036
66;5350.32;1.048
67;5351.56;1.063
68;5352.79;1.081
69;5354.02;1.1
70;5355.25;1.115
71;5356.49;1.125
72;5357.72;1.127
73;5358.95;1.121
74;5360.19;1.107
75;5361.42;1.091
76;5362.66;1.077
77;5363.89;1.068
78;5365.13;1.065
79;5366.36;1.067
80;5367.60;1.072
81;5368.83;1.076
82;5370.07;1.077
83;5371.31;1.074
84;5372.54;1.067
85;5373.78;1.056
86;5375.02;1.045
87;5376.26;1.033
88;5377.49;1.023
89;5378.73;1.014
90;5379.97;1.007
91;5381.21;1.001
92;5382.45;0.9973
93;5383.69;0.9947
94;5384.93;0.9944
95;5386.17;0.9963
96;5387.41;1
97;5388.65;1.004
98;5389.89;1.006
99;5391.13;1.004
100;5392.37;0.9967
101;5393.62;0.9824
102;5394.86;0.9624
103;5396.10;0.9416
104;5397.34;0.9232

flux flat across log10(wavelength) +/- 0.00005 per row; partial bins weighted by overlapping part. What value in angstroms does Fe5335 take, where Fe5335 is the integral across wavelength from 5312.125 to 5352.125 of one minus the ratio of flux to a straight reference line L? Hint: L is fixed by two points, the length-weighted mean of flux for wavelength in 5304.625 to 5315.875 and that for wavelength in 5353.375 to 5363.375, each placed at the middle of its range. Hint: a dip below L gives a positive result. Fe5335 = 3.2 angstroms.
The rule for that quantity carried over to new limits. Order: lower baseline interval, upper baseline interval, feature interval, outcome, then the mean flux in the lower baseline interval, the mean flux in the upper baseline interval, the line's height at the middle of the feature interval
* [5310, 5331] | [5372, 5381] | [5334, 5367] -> -1.2 angstroms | 0.99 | 1.03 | 1.01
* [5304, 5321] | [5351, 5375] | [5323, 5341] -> 1.5 angstroms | 1.04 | 1.08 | 1.06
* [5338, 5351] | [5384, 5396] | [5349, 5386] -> -2.0 angstroms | 1.02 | 0.992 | 1.01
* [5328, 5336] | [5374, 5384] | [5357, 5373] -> -1.3 angstroms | 0.968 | 1.02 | 1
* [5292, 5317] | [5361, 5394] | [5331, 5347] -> 0.8 angstroms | 1.06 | 1.03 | 1.05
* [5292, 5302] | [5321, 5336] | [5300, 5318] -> -0.9 angstroms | 1.05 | 0.96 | 1.02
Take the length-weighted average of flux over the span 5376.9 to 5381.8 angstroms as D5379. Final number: 1.01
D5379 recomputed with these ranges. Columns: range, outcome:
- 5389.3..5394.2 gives 0.996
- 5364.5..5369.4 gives 1.07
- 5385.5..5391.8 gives 1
